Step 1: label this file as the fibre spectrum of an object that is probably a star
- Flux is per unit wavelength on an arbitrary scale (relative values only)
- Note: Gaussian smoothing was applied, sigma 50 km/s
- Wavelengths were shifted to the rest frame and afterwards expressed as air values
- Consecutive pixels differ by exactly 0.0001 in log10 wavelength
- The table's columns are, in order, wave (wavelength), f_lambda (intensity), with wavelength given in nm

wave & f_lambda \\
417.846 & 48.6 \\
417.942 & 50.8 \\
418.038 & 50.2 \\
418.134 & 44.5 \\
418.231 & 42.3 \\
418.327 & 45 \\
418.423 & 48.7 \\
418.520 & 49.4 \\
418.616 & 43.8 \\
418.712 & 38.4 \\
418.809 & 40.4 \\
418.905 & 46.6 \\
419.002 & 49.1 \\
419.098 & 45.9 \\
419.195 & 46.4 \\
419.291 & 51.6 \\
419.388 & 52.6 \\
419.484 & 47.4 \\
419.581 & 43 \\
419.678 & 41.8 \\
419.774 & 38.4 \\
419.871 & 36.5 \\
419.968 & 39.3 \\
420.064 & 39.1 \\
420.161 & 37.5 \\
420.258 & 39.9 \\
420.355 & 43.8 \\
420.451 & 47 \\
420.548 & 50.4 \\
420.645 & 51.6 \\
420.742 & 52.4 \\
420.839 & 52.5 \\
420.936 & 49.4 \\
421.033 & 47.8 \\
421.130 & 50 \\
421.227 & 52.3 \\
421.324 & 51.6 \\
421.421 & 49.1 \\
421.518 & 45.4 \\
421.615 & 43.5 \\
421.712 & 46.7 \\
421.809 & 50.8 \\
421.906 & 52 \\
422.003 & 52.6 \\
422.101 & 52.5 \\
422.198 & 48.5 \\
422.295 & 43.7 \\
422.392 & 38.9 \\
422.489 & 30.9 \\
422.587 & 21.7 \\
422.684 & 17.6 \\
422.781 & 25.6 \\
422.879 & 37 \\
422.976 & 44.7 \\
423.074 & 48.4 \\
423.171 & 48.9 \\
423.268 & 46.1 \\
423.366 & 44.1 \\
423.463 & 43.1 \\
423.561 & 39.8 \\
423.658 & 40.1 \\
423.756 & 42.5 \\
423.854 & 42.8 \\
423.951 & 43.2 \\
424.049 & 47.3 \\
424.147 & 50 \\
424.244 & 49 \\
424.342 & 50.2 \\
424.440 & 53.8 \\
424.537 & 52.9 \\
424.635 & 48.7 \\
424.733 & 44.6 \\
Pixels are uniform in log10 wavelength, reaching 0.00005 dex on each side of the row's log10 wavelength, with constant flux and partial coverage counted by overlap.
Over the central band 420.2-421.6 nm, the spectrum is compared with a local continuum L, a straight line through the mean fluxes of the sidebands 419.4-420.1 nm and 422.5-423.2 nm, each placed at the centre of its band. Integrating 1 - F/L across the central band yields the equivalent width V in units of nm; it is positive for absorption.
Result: -0.36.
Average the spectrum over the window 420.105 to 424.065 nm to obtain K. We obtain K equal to 44.2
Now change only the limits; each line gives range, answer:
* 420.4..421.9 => 49.4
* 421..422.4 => 48.7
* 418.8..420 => 44.7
